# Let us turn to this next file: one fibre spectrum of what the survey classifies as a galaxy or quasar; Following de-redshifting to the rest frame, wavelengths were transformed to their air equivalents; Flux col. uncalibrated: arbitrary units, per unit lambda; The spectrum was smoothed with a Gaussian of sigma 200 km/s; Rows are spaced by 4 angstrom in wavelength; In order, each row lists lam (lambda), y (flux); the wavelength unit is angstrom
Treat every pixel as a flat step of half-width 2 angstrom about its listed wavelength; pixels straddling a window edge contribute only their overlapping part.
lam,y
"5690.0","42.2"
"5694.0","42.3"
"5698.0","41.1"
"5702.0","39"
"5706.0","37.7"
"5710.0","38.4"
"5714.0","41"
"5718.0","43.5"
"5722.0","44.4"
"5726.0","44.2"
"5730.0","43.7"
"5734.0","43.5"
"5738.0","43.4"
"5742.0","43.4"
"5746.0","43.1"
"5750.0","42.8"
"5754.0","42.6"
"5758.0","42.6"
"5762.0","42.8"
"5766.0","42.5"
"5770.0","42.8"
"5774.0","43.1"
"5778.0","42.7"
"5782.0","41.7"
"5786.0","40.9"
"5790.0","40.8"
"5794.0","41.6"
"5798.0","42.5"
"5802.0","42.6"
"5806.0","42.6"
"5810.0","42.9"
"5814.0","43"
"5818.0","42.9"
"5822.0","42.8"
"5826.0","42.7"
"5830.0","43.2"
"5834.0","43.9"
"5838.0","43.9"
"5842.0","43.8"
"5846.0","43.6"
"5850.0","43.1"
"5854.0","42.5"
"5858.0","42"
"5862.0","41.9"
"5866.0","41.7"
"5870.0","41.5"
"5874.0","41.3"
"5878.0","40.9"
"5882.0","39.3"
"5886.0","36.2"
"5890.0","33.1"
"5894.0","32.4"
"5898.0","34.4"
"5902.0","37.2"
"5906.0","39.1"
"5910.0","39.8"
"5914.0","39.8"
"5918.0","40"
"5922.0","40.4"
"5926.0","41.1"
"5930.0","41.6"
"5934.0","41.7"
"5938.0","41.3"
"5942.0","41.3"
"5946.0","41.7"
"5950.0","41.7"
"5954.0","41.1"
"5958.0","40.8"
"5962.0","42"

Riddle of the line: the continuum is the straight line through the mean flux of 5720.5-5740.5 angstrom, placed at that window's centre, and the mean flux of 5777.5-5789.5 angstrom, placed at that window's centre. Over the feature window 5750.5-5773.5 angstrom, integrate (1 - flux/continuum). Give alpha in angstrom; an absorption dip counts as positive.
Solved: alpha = -0.1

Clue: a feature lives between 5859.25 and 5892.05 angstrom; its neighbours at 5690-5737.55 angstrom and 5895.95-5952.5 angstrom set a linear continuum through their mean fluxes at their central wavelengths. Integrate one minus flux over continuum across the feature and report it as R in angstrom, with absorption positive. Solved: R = 0.8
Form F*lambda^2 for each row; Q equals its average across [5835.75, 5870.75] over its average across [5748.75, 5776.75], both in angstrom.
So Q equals 1.0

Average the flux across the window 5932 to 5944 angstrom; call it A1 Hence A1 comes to 41.4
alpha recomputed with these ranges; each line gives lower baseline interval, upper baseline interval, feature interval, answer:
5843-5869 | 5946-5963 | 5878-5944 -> 4.9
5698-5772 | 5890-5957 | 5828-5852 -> -1.7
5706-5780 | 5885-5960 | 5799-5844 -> -2.1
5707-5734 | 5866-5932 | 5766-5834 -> -2.8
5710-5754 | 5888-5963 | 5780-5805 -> 0.1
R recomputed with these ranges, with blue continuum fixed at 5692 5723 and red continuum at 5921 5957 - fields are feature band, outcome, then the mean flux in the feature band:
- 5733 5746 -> -0.79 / 43.4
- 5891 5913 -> 2.50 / 36.6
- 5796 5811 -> -0.59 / 42.6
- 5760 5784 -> -0.96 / 42.6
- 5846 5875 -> -0.69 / 42.1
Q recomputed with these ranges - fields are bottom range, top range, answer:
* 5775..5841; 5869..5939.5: 0.94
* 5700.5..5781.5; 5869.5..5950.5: 0.98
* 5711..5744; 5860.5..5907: 0.93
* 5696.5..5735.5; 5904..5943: 1.05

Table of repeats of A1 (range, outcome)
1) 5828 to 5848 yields 43.7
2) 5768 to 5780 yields 42.9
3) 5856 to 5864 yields 42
